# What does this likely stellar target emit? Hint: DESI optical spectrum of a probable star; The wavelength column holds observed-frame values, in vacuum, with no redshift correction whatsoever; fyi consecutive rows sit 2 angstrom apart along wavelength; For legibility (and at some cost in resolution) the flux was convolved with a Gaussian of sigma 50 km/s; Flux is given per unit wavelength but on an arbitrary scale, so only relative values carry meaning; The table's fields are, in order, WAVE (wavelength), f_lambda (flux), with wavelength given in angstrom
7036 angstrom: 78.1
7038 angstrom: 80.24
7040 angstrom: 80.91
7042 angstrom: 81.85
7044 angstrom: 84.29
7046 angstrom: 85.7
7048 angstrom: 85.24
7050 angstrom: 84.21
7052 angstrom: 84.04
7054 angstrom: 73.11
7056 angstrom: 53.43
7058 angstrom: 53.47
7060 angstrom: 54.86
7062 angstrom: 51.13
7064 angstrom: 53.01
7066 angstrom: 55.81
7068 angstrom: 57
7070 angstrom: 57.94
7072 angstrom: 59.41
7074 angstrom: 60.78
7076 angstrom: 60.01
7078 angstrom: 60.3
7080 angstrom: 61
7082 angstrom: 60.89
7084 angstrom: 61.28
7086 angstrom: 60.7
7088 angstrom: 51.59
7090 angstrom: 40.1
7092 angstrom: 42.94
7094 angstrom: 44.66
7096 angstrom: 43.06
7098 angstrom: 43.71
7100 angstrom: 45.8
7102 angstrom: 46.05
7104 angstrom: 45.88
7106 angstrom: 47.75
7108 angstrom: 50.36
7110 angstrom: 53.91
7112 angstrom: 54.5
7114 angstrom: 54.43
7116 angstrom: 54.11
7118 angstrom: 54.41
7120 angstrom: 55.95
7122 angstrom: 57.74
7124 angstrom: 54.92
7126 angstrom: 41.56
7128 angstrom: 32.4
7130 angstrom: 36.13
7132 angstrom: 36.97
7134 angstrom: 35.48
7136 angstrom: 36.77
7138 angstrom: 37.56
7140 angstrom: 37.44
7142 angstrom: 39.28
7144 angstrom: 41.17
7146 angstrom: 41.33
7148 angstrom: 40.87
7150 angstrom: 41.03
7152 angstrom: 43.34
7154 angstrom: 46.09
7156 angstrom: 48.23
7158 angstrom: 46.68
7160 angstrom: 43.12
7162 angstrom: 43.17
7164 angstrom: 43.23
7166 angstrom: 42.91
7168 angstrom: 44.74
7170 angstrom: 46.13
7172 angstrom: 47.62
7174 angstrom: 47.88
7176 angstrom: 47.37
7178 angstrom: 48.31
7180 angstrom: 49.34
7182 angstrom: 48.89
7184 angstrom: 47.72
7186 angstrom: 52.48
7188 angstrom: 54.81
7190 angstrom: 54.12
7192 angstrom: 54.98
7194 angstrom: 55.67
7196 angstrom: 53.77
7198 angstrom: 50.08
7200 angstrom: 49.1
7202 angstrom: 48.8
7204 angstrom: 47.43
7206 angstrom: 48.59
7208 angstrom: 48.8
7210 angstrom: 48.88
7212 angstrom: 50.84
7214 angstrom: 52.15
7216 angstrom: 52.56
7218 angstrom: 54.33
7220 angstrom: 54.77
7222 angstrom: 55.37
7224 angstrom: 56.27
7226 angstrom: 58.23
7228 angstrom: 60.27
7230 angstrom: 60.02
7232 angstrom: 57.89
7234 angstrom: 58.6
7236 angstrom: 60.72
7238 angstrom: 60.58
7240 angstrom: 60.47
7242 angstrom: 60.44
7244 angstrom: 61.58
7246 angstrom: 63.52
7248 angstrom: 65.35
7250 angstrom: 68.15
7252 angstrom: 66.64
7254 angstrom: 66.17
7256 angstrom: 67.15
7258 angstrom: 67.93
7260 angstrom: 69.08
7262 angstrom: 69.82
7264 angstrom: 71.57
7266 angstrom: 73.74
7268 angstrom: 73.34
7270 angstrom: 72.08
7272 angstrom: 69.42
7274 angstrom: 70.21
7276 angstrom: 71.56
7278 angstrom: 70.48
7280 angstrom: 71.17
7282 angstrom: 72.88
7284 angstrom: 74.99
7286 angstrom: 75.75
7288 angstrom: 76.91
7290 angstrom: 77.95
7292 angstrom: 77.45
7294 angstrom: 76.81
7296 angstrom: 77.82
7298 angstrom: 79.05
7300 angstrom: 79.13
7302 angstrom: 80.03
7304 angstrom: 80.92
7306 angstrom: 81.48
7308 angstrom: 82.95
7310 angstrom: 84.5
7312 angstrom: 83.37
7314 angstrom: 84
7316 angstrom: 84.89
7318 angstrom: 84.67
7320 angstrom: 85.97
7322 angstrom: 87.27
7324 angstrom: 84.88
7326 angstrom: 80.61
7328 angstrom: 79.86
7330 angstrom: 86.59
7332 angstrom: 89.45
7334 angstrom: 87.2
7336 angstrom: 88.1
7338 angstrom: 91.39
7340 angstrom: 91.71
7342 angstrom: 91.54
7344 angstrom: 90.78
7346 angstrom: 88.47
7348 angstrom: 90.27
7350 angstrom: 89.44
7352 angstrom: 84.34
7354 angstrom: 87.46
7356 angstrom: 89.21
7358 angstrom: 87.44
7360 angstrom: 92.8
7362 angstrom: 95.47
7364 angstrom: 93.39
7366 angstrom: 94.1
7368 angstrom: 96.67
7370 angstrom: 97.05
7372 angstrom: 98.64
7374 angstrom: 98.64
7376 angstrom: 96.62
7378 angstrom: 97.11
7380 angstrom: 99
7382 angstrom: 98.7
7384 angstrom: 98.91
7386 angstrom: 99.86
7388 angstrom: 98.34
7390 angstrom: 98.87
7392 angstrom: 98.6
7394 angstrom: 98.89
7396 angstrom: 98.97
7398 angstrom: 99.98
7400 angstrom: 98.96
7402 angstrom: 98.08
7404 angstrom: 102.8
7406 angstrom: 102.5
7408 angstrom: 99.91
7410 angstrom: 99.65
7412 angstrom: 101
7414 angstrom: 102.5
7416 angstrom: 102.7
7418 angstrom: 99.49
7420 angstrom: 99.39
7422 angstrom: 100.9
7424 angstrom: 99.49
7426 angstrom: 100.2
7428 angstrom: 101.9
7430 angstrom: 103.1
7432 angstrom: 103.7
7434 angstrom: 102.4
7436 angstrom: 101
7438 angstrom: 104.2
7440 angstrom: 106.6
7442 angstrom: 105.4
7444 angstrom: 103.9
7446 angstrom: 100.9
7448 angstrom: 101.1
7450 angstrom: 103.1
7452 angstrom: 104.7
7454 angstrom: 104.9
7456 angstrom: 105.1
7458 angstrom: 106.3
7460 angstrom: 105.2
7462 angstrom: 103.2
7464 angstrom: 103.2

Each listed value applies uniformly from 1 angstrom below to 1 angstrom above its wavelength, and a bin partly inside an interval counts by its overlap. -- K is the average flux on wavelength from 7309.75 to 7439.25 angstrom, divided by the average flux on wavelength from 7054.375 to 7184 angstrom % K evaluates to 2.0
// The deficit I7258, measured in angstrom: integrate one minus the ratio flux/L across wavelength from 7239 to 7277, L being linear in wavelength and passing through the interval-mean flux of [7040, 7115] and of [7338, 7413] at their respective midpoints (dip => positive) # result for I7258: 6.3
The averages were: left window 58.8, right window 95.7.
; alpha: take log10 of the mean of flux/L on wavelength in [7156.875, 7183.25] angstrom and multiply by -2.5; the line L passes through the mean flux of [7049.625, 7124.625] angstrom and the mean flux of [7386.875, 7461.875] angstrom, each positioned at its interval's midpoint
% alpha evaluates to 0.40 mag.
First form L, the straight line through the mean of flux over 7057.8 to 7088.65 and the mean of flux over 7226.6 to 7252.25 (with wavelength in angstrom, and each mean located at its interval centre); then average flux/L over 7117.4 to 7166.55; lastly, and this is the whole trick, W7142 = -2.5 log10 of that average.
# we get 0.35 mag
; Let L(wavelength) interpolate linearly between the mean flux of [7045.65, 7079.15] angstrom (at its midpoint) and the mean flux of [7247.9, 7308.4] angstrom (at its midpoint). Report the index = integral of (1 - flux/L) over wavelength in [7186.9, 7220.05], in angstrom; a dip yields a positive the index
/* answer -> 8.72 angstrom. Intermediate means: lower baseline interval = 63.7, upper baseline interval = 73.5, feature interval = 51.7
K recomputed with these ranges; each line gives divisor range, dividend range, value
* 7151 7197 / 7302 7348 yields 1.78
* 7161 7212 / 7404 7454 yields 2.08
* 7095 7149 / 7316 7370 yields 1.97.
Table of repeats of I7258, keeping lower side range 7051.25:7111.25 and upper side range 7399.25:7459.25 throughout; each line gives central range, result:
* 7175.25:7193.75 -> 4.7 angstrom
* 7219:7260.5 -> 7.9 angstrom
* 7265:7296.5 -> 3.1 angstrom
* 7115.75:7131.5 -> 3.2 angstrom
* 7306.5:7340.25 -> 0.8 angstrom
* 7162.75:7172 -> 3.0 angstrom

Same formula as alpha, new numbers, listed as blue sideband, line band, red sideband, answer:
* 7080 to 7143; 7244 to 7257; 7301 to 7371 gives 0.10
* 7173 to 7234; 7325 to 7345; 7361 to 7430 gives -0.04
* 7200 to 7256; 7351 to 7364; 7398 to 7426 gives -0.02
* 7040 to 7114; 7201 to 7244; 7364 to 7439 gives 0.37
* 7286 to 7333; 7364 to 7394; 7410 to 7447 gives -0.05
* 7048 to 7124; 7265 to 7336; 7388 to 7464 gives 0.08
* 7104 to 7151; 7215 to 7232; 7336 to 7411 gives 0.15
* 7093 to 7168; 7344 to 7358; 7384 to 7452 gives 0.00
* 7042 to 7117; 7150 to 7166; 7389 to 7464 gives 0.46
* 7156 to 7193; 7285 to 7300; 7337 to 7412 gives -0.02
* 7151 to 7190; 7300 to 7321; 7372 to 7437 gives -0.06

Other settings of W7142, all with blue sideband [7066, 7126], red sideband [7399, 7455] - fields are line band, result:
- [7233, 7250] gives 0.20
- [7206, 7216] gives 0.36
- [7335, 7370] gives 0.00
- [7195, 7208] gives 0.35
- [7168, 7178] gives 0.34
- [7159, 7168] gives 0.41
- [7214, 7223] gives 0.30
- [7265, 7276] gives 0.10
